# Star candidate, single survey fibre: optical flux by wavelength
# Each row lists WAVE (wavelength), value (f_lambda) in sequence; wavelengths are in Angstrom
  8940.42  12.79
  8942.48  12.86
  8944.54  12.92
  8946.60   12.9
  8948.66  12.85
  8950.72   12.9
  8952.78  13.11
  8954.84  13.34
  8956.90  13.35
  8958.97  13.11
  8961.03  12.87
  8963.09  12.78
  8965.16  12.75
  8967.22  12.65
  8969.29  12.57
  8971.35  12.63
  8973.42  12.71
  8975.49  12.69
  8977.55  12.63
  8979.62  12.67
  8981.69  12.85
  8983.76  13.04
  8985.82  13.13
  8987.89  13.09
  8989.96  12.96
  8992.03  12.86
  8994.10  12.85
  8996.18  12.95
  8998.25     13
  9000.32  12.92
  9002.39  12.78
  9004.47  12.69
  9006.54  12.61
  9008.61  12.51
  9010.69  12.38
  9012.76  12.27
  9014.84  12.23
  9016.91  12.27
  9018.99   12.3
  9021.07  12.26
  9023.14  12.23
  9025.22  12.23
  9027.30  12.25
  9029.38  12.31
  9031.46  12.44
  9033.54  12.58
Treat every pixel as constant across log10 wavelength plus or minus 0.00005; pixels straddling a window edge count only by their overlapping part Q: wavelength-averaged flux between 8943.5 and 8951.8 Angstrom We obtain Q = 12.9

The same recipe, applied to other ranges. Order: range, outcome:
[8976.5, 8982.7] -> 12.7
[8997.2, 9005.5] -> 12.8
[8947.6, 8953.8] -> 13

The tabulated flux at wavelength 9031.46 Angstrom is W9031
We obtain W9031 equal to 12.44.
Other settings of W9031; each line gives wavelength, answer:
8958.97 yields 13.11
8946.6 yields 12.9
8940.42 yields 12.79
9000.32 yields 12.92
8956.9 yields 13.35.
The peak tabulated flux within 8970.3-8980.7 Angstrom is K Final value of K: 12.71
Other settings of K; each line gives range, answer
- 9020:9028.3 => 12.26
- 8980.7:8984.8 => 13.04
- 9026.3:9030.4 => 12.31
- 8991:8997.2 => 12.95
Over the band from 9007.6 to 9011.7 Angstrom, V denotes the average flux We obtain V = 12.4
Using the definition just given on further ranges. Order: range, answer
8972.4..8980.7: 12.7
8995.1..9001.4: 13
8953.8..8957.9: 13.4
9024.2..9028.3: 12.2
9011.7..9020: 12.3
